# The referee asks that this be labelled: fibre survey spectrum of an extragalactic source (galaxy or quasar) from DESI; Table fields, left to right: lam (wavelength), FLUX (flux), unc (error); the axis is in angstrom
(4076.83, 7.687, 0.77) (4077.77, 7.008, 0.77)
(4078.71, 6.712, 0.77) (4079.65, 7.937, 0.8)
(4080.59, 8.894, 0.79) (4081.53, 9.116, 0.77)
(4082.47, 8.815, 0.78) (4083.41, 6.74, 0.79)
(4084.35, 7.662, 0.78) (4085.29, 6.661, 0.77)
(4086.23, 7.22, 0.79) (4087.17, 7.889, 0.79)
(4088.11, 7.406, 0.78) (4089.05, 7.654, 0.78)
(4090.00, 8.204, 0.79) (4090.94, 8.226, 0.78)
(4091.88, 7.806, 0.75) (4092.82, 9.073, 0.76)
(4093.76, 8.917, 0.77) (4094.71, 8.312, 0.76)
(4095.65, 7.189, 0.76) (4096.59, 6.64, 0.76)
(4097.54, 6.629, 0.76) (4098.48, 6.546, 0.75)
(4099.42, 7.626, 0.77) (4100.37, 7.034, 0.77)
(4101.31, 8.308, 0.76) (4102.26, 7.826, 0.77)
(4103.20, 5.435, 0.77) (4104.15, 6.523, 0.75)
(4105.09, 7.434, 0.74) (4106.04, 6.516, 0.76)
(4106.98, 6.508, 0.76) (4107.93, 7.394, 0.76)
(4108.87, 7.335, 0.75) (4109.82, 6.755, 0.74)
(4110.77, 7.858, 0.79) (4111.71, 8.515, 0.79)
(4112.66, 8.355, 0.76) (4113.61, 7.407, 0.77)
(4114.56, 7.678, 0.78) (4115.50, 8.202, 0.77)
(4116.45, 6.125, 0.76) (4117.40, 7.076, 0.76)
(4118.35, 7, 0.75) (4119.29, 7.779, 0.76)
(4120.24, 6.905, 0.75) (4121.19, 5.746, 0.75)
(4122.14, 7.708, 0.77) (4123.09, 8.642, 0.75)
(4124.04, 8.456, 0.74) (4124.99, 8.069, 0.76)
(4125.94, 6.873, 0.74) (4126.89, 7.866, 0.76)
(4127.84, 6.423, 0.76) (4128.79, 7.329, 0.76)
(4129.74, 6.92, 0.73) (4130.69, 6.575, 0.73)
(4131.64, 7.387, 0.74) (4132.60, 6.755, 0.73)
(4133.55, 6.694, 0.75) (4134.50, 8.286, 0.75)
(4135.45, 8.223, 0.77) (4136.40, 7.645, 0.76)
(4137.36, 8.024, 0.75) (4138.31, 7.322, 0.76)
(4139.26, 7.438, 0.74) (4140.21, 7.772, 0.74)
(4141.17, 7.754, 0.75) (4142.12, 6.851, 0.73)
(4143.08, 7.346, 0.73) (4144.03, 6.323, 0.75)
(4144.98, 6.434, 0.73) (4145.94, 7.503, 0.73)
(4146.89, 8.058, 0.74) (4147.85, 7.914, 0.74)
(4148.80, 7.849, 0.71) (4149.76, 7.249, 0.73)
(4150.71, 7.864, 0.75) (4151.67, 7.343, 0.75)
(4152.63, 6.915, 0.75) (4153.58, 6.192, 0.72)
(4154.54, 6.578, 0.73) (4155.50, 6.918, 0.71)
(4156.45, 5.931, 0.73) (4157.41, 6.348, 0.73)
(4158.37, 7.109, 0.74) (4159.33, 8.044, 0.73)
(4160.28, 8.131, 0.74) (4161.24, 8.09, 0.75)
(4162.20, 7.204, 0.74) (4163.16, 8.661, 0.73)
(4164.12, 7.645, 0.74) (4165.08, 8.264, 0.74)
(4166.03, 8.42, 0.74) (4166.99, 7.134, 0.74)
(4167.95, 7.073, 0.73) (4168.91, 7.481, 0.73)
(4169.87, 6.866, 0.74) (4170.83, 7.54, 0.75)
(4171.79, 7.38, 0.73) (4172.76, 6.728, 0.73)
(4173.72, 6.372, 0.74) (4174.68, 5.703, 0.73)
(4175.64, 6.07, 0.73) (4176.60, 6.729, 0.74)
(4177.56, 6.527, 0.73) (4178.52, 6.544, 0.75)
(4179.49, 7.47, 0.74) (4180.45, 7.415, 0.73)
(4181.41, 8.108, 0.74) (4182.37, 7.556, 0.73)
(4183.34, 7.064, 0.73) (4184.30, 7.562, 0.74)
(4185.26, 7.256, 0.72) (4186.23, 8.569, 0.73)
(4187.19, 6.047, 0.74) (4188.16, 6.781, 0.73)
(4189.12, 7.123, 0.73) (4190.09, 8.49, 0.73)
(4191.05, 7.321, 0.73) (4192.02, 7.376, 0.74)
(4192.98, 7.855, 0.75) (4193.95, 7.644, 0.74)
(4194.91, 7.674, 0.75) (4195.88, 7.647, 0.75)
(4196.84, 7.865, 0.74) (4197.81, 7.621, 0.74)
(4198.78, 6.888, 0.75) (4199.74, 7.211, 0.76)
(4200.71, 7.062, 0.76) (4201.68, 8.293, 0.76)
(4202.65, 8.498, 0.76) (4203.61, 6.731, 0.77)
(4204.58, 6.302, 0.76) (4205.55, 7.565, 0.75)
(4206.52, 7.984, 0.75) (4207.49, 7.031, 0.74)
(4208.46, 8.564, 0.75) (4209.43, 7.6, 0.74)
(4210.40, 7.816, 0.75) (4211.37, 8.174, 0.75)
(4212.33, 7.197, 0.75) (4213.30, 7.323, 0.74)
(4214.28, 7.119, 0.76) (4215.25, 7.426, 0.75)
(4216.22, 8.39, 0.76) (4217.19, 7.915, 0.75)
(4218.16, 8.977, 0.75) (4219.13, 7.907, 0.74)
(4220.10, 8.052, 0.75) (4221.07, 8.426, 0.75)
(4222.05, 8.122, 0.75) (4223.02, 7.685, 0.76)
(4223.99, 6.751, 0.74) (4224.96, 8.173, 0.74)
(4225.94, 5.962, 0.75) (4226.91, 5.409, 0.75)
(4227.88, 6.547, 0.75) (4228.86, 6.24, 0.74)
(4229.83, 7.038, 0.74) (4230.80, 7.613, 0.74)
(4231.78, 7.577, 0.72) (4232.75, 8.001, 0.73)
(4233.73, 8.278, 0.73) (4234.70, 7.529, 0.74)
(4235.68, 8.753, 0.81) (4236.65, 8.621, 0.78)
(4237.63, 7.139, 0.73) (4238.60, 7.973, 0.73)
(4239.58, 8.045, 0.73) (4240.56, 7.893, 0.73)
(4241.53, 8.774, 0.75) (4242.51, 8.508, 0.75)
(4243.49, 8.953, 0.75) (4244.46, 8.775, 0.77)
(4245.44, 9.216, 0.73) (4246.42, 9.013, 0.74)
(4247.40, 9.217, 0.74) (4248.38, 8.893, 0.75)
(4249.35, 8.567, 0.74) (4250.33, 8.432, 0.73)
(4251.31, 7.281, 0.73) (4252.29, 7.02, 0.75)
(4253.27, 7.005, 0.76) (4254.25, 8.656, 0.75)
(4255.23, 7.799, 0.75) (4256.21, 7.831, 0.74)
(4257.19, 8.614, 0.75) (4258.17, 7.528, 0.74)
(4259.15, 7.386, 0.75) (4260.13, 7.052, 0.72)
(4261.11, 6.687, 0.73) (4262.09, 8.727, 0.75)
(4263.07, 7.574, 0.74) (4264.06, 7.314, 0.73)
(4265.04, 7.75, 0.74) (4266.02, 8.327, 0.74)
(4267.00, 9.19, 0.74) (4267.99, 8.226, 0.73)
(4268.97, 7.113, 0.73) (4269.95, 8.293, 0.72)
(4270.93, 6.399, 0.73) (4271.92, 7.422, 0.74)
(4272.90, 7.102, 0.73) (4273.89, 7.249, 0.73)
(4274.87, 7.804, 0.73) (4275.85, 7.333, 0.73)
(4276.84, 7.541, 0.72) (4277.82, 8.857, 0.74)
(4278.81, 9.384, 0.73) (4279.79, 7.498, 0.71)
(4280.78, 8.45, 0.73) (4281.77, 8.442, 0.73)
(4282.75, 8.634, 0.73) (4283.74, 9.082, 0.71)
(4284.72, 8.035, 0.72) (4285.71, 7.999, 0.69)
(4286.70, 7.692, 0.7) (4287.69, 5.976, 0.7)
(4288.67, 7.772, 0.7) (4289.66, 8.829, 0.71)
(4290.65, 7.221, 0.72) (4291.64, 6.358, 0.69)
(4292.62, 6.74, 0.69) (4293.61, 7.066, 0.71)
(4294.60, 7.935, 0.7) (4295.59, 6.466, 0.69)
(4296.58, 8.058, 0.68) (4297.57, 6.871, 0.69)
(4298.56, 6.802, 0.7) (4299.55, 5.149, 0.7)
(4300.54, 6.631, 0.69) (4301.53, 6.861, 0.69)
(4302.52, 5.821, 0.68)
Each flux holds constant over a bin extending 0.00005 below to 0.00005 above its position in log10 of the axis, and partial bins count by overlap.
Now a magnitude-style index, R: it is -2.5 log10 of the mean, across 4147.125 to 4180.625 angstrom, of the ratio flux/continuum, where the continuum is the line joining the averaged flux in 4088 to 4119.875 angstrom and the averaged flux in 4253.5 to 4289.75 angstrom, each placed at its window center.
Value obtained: 0.06 mag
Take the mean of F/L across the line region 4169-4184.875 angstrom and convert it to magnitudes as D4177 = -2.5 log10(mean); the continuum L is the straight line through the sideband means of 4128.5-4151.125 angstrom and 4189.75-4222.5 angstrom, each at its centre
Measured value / 0.09 mag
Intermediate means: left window 7.4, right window 7.7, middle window 6.99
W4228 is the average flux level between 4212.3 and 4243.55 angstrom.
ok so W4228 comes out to 7.7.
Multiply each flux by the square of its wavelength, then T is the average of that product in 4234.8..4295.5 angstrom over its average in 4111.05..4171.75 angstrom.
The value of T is 1.1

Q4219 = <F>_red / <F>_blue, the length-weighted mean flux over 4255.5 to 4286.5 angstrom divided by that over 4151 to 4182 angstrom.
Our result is 1.1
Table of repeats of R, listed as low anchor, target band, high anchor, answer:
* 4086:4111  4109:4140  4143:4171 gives -0.01 mag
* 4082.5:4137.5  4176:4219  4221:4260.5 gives 0.03 mag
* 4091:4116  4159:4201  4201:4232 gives 0.02 mag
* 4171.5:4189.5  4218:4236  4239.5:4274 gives 0.02 mag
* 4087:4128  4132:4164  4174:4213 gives 0.01 mag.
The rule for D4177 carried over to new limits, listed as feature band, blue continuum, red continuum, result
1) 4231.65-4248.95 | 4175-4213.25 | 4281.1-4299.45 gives -0.13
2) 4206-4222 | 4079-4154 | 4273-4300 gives -0.05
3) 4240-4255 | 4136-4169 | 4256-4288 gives -0.09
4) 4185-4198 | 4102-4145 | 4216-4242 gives 0.00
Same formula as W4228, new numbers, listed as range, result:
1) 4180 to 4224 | 7.62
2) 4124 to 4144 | 7.38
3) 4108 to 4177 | 7.32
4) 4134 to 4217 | 7.39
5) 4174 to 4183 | 6.89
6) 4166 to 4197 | 7.23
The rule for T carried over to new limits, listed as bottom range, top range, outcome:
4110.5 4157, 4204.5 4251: 1.12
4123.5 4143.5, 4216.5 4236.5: 1.07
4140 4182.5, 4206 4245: 1.11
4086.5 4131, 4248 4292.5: 1.14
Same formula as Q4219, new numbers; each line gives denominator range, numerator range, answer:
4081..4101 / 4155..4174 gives 0.96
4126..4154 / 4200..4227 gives 1.04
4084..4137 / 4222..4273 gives 1.05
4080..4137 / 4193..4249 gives 1.04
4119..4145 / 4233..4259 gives 1.12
